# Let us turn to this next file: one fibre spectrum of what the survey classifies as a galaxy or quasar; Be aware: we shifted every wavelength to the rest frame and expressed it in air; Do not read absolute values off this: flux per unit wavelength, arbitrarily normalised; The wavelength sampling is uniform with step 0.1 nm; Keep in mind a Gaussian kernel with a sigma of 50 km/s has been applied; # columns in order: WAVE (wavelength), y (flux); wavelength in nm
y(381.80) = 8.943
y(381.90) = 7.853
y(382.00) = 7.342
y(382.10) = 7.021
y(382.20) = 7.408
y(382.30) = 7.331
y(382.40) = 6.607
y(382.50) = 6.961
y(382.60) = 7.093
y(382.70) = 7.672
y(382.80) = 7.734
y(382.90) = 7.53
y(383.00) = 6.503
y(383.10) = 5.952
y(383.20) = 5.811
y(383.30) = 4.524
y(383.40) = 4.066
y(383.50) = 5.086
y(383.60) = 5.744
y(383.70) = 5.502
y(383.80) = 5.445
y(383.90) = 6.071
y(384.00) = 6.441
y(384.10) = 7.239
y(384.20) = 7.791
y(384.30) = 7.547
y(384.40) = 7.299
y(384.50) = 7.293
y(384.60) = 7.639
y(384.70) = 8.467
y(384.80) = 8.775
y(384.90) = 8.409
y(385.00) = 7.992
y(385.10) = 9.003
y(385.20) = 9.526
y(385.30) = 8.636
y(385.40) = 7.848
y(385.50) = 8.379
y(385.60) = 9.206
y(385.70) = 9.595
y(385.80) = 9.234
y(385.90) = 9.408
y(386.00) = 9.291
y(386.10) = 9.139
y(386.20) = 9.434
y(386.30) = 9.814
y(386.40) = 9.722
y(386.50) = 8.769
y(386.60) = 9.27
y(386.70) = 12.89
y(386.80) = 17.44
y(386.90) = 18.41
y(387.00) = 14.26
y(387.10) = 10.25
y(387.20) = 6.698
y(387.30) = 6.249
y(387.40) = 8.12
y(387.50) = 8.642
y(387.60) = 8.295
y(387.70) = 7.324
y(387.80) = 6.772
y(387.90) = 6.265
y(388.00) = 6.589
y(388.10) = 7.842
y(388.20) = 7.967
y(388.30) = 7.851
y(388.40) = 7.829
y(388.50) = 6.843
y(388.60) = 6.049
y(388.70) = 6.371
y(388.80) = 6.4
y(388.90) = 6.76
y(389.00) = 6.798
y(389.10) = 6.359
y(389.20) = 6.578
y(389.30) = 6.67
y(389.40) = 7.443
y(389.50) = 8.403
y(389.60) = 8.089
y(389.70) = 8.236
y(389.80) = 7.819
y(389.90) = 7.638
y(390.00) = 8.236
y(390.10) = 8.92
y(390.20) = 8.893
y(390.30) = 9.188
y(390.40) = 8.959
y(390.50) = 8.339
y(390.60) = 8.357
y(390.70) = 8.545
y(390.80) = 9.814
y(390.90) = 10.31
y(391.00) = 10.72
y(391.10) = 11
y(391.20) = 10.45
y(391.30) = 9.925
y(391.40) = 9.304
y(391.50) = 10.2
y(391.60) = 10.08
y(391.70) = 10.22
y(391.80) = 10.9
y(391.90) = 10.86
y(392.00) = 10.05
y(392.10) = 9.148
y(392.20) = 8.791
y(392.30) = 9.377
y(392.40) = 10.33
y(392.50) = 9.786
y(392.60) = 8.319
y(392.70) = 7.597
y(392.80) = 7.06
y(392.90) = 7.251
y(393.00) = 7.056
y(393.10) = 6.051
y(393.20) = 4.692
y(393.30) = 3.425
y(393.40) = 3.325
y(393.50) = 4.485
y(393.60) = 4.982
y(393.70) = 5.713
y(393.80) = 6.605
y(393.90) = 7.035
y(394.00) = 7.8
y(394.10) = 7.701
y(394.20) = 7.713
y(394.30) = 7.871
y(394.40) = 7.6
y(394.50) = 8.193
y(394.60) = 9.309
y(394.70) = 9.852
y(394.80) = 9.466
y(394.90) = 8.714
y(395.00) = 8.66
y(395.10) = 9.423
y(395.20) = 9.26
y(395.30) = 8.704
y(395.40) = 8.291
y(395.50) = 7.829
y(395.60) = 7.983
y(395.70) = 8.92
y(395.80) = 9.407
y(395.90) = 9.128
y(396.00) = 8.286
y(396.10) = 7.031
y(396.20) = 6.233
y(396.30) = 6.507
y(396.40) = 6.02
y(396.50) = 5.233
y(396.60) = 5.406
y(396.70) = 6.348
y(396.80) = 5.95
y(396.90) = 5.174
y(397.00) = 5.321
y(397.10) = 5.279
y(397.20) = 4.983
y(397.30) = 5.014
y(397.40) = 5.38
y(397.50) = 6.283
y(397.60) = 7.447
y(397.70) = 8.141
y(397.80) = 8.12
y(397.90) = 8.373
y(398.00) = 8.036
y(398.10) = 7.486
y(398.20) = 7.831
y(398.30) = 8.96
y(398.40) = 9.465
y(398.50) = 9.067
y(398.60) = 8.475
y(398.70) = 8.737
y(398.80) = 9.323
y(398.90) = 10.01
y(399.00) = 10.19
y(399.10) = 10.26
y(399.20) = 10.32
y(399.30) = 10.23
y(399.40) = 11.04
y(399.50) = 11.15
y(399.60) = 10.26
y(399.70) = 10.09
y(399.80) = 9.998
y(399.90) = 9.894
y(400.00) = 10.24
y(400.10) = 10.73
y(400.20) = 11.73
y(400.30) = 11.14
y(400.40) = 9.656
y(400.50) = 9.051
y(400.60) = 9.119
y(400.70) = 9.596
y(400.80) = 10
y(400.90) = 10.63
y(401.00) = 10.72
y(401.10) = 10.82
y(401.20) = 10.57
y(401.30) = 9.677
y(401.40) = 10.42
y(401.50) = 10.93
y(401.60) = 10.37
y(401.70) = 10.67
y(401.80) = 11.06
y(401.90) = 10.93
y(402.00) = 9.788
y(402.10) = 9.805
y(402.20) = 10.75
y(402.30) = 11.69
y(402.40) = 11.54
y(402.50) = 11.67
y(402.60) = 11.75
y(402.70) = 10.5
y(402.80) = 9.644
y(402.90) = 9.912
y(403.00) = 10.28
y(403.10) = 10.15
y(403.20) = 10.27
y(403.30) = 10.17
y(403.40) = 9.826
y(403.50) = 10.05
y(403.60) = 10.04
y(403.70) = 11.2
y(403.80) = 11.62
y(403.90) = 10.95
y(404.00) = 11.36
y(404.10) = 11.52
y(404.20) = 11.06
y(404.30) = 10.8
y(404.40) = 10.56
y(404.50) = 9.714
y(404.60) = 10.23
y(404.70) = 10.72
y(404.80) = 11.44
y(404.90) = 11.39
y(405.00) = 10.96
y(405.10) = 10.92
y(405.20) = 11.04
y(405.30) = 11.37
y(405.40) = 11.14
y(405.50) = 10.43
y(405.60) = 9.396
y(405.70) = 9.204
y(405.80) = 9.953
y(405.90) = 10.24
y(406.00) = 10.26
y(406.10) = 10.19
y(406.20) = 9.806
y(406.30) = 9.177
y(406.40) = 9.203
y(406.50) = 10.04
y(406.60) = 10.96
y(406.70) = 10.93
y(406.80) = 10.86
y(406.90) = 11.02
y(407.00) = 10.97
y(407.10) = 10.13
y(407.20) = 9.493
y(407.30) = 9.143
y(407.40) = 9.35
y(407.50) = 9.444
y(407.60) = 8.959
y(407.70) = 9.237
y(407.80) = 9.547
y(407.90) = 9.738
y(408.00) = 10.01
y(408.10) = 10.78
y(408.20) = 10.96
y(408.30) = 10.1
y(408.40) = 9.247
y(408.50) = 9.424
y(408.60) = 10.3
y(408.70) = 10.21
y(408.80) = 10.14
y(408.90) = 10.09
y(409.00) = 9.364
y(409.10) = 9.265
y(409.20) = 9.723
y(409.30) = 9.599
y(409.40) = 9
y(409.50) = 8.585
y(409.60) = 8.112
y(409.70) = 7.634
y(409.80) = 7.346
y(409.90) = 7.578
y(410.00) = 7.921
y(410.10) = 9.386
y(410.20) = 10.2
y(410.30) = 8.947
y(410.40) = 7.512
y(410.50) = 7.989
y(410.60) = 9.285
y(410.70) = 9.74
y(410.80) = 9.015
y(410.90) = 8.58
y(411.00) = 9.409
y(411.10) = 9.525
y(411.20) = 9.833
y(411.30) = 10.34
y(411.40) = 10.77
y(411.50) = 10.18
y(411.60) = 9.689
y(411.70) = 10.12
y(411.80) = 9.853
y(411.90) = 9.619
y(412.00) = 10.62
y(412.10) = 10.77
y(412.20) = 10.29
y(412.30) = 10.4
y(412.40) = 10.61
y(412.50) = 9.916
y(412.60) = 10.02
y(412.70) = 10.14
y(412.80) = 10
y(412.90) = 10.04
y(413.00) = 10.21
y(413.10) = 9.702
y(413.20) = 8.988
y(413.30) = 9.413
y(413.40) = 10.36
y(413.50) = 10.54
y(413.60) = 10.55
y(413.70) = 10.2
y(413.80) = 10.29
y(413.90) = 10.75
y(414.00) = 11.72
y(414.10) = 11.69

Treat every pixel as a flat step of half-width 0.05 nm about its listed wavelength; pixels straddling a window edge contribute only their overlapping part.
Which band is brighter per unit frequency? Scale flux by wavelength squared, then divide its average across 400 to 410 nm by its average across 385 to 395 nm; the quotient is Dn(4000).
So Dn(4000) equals 1.3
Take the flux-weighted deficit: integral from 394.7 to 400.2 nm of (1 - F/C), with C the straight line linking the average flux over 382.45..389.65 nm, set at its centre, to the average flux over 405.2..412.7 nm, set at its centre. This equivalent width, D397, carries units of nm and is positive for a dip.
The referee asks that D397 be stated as 0.37 nm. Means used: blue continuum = 7.99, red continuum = 9.72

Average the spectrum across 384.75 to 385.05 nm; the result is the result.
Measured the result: 8.39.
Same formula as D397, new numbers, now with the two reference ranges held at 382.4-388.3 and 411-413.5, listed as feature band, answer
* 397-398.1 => 0.29 nm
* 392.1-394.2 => 0.43 nm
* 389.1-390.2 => 0.09 nm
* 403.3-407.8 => -0.36 nm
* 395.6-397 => 0.32 nm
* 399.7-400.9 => -0.12 nm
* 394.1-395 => 0.03 nm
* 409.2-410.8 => 0.20 nm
